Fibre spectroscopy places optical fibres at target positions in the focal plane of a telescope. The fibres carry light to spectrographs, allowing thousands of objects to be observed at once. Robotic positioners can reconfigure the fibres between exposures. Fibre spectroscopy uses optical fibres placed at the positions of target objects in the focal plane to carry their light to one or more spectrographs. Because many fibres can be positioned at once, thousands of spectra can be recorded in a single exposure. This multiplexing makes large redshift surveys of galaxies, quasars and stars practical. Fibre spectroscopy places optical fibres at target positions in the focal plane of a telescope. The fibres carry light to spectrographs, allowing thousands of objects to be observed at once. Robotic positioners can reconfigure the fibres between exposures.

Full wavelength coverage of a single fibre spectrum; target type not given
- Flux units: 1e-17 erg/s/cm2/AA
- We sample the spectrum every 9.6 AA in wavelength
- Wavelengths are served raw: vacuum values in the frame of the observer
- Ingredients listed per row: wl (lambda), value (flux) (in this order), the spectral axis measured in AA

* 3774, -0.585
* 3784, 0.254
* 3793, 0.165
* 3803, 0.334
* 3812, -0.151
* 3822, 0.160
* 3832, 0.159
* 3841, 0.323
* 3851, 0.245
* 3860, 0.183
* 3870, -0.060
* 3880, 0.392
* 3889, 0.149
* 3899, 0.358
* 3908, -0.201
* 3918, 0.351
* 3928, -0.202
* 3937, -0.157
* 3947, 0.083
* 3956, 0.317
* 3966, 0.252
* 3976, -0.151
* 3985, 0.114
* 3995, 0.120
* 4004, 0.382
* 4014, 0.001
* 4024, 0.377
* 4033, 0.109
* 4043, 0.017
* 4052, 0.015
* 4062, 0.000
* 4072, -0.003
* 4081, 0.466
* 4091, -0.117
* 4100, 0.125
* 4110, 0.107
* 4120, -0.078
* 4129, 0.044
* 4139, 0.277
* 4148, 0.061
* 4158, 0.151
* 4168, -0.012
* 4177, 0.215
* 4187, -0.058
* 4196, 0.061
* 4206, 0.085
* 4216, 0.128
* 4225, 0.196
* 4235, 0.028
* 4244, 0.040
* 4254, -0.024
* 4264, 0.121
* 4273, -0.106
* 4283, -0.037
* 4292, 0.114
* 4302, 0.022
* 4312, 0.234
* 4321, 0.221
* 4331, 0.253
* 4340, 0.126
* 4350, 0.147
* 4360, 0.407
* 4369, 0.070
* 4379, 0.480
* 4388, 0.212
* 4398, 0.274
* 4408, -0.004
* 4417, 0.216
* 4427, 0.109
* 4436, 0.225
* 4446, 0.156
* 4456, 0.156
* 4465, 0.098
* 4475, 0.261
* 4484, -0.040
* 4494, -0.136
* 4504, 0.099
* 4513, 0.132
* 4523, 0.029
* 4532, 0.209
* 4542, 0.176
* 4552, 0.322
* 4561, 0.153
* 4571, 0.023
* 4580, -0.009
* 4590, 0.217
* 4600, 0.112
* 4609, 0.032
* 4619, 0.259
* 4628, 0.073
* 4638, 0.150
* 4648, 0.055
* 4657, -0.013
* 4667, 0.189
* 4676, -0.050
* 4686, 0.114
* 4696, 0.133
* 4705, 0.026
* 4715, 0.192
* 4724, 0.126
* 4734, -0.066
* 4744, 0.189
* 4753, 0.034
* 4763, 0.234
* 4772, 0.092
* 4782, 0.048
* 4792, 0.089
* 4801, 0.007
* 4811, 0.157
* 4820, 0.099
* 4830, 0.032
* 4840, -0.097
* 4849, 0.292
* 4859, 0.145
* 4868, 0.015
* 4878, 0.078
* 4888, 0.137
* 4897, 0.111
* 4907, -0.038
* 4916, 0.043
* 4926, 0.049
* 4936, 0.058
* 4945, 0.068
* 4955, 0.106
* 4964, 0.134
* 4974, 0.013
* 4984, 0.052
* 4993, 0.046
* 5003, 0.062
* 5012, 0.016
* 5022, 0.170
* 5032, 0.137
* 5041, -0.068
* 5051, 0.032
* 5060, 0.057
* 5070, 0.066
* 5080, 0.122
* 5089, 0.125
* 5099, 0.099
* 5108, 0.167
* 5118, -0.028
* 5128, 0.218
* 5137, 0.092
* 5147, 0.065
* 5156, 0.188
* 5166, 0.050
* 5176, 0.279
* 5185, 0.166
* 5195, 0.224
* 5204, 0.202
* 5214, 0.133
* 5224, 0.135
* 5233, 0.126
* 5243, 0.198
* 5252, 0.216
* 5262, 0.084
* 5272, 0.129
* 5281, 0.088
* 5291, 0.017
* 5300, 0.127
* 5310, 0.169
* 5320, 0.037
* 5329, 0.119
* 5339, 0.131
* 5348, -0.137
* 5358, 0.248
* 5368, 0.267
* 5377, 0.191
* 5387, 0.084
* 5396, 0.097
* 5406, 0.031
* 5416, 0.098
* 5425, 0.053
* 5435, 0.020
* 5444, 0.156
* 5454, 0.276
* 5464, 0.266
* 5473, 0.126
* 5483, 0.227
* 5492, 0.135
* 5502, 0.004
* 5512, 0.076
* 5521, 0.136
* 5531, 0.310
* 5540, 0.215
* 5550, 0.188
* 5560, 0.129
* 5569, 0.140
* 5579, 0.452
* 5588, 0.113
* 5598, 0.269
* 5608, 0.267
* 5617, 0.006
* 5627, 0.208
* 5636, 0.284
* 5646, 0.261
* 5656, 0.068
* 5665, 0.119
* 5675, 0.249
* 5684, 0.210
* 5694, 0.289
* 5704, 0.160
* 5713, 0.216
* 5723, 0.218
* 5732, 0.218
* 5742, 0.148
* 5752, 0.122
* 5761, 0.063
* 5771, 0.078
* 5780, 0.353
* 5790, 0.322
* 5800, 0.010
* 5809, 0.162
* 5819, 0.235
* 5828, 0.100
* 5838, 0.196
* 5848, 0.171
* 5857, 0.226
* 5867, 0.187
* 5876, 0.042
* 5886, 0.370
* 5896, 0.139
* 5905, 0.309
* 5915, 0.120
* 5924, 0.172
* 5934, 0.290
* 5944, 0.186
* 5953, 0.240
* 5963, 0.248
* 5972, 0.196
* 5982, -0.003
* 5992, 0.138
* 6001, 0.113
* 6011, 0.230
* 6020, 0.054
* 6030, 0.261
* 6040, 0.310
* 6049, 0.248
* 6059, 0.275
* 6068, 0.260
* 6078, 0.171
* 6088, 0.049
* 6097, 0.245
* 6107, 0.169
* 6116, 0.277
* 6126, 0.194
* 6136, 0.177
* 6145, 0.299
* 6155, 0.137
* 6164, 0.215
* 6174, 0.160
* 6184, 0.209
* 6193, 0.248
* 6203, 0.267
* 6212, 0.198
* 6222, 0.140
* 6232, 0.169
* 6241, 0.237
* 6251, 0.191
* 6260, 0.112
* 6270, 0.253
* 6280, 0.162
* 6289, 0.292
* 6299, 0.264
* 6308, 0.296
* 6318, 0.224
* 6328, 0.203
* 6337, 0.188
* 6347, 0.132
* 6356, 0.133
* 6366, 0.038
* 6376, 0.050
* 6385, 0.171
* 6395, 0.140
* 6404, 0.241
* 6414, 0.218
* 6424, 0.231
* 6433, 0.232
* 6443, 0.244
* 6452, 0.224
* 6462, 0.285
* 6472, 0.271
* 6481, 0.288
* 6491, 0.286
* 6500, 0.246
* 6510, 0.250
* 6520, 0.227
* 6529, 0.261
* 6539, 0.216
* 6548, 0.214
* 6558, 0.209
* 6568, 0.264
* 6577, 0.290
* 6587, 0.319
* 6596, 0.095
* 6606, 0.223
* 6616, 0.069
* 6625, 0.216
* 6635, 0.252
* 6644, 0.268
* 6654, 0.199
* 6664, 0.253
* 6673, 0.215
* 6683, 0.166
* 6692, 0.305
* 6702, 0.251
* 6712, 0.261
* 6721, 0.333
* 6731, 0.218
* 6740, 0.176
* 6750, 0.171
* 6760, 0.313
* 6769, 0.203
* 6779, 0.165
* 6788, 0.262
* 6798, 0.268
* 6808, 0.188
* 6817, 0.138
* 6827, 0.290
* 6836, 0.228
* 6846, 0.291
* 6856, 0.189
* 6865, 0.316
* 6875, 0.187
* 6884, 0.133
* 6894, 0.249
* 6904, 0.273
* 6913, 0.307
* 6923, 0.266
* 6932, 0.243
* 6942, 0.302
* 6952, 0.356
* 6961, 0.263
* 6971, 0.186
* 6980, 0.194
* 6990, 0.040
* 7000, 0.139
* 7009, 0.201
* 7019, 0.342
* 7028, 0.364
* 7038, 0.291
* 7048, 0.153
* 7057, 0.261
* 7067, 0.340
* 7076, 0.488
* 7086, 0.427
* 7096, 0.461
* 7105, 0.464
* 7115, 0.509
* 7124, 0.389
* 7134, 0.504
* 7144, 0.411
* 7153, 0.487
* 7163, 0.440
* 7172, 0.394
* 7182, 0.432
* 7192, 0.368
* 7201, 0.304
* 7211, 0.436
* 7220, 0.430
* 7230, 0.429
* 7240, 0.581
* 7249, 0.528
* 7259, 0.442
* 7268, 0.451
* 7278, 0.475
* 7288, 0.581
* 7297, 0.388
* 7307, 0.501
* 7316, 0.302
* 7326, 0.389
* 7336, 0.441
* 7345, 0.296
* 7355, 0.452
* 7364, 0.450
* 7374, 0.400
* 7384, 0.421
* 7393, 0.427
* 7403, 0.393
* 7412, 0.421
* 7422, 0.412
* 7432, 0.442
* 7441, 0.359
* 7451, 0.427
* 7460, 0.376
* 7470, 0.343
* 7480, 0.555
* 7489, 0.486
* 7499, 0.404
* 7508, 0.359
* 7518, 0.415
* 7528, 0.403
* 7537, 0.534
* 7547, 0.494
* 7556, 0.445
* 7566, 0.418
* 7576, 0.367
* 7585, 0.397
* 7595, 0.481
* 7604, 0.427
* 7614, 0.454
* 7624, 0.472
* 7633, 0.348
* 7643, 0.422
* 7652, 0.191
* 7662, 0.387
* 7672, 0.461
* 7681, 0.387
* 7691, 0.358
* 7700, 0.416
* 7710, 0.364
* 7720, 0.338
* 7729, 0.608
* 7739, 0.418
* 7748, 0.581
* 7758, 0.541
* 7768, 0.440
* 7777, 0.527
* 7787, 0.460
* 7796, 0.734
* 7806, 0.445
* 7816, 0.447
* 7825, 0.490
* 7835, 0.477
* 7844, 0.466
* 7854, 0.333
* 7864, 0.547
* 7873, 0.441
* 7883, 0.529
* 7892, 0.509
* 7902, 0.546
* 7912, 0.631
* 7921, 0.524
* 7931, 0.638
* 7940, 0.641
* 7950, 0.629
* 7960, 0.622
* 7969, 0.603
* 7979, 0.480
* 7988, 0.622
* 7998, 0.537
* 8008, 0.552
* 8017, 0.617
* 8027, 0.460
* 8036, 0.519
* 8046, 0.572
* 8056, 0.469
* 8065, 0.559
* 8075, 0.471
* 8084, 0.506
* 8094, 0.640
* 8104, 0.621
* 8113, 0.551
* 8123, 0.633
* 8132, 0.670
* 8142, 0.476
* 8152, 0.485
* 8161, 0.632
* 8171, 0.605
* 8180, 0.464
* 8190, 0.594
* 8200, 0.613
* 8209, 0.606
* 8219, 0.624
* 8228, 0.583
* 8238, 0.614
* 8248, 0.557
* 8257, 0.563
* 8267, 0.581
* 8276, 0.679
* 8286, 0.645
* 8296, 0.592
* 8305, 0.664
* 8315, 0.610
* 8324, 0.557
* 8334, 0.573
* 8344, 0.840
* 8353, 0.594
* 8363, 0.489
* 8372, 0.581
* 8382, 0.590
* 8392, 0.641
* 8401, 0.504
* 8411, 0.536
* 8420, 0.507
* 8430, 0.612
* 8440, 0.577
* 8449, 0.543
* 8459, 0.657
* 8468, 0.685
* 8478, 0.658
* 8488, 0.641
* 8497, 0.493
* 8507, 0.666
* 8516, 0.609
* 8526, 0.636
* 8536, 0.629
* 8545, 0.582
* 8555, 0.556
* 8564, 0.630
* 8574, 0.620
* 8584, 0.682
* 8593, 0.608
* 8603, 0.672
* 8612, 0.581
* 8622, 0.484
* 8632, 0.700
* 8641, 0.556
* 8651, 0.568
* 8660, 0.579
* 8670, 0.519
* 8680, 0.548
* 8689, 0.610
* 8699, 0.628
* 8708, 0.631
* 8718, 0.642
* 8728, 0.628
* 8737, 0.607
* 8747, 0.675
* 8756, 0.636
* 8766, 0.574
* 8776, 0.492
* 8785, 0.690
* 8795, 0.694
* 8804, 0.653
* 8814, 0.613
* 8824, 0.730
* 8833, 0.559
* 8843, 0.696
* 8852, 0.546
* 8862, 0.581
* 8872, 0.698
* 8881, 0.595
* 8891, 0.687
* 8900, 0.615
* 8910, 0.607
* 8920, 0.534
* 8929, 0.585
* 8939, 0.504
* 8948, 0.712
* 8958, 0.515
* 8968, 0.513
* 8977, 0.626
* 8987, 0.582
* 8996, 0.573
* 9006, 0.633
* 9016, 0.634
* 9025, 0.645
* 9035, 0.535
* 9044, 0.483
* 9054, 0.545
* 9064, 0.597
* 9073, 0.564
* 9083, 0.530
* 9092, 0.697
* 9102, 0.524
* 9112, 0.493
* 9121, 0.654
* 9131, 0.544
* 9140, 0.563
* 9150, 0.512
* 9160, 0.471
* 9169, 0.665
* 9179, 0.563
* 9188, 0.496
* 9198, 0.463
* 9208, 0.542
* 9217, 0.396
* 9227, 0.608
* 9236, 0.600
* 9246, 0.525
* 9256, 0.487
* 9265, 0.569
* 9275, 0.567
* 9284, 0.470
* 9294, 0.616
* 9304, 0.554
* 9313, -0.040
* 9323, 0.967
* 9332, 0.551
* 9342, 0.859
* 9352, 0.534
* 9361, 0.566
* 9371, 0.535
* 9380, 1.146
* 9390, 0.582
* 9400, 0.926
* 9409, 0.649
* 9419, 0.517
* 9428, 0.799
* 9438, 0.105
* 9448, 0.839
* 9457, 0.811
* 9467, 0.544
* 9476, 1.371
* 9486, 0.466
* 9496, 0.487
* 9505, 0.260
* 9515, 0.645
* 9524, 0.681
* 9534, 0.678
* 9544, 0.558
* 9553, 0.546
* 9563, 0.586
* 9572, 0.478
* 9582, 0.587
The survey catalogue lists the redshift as 0.78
